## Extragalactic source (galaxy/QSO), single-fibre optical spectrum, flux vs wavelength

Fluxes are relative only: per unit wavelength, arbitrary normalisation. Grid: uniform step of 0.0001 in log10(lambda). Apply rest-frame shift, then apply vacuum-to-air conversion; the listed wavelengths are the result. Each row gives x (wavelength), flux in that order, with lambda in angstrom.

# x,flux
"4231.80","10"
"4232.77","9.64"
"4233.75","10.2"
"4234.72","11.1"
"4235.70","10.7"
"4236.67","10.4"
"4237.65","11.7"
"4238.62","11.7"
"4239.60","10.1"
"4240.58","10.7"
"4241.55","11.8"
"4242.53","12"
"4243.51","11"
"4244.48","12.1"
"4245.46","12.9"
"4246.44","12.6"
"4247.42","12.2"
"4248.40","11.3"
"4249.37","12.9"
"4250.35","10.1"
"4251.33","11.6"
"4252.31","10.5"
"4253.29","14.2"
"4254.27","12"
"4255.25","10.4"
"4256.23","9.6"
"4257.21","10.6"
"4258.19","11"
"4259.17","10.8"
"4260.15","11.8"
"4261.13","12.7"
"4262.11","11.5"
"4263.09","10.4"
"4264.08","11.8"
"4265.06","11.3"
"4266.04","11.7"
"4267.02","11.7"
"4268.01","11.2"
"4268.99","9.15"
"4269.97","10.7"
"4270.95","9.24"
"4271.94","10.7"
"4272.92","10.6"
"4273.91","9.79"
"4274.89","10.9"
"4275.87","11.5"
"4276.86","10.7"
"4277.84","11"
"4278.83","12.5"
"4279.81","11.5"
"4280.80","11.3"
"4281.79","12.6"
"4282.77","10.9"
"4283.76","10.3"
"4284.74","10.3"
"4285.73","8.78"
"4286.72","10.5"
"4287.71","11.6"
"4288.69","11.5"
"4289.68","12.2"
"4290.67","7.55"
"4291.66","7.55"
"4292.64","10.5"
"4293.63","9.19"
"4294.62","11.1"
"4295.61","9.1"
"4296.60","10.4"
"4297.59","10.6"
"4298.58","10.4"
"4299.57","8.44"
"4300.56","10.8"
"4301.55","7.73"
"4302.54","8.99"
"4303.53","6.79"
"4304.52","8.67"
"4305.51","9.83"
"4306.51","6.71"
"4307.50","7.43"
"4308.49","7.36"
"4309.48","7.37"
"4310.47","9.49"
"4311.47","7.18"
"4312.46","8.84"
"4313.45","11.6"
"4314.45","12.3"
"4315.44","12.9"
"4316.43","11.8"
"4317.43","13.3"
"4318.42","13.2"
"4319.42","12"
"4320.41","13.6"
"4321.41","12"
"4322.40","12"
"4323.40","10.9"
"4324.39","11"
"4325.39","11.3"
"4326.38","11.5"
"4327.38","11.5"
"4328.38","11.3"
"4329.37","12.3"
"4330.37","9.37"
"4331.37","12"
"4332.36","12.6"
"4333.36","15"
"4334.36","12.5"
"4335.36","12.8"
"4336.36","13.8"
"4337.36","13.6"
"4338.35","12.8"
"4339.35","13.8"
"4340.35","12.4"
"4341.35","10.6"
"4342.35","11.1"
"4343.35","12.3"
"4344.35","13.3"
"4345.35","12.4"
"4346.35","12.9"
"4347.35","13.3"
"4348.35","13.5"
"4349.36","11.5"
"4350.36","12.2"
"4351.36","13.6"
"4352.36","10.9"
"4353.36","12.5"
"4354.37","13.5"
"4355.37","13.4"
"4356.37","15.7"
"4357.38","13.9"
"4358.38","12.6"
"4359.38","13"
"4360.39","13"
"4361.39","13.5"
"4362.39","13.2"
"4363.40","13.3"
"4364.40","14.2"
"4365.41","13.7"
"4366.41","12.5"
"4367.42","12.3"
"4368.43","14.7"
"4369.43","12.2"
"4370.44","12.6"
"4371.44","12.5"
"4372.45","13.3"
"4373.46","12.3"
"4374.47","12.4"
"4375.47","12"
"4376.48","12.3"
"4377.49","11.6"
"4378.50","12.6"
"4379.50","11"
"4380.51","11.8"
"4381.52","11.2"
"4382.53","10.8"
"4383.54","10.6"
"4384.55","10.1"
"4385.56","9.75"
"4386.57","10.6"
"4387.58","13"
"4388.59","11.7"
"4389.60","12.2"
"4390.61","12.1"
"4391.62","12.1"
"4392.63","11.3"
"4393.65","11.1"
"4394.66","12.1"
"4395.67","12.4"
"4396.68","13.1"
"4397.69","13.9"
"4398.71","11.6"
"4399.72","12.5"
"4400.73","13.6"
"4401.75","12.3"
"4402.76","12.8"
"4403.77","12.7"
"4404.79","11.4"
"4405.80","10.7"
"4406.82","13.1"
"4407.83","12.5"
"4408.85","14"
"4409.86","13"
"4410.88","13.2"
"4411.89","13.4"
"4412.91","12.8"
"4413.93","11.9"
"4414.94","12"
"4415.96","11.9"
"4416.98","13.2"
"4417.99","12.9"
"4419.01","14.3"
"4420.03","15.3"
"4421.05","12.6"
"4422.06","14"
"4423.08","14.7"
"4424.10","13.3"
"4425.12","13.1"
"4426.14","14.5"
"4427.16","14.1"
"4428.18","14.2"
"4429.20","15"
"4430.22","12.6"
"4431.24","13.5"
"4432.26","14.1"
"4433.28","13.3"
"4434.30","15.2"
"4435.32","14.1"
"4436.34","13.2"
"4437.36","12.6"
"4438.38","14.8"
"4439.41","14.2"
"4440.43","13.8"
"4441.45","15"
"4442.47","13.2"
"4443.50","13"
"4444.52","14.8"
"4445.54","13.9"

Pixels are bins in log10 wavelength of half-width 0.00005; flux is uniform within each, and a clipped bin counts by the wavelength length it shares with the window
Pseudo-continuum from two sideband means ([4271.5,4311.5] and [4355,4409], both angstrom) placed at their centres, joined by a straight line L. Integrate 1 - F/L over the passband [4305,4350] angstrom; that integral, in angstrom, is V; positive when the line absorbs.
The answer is -2.80 angstrom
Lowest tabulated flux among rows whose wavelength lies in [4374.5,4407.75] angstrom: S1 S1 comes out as 9.75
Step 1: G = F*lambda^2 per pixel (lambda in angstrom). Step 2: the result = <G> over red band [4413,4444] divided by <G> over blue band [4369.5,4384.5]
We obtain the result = 1.2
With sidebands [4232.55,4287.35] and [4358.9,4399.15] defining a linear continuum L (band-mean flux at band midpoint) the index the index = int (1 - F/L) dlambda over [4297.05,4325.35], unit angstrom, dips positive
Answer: 3.6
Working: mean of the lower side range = 11.1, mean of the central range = 10.1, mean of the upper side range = 12.2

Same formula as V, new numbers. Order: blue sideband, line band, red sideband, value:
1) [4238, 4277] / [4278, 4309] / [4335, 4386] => 5.0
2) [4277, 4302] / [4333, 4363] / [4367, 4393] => -4.2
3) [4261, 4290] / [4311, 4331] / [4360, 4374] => 0.9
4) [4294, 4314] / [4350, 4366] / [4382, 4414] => -3.7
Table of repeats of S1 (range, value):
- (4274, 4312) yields 6.71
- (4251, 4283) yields 9.15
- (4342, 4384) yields 10.6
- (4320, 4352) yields 9.37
